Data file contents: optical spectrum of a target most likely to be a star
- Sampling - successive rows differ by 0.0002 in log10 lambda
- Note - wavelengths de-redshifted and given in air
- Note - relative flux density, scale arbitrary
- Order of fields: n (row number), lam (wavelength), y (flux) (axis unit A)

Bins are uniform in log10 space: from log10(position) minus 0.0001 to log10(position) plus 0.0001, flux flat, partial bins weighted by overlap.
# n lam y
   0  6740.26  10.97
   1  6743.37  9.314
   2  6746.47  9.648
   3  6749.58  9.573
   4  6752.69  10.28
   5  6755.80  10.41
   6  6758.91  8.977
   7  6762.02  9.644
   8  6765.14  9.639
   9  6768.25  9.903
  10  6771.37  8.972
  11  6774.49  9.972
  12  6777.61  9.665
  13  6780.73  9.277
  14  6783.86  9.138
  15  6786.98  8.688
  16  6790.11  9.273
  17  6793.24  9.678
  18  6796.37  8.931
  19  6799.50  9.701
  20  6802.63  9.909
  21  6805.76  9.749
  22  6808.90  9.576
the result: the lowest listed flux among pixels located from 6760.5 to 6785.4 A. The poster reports 8.972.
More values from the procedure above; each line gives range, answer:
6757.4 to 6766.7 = 8.977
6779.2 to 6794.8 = 8.688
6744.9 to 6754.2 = 9.573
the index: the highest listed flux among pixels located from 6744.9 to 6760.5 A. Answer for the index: 10.41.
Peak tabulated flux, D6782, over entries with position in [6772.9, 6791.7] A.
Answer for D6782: 9.972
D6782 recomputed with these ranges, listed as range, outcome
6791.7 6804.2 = 9.909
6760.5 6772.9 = 9.903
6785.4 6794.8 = 9.678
